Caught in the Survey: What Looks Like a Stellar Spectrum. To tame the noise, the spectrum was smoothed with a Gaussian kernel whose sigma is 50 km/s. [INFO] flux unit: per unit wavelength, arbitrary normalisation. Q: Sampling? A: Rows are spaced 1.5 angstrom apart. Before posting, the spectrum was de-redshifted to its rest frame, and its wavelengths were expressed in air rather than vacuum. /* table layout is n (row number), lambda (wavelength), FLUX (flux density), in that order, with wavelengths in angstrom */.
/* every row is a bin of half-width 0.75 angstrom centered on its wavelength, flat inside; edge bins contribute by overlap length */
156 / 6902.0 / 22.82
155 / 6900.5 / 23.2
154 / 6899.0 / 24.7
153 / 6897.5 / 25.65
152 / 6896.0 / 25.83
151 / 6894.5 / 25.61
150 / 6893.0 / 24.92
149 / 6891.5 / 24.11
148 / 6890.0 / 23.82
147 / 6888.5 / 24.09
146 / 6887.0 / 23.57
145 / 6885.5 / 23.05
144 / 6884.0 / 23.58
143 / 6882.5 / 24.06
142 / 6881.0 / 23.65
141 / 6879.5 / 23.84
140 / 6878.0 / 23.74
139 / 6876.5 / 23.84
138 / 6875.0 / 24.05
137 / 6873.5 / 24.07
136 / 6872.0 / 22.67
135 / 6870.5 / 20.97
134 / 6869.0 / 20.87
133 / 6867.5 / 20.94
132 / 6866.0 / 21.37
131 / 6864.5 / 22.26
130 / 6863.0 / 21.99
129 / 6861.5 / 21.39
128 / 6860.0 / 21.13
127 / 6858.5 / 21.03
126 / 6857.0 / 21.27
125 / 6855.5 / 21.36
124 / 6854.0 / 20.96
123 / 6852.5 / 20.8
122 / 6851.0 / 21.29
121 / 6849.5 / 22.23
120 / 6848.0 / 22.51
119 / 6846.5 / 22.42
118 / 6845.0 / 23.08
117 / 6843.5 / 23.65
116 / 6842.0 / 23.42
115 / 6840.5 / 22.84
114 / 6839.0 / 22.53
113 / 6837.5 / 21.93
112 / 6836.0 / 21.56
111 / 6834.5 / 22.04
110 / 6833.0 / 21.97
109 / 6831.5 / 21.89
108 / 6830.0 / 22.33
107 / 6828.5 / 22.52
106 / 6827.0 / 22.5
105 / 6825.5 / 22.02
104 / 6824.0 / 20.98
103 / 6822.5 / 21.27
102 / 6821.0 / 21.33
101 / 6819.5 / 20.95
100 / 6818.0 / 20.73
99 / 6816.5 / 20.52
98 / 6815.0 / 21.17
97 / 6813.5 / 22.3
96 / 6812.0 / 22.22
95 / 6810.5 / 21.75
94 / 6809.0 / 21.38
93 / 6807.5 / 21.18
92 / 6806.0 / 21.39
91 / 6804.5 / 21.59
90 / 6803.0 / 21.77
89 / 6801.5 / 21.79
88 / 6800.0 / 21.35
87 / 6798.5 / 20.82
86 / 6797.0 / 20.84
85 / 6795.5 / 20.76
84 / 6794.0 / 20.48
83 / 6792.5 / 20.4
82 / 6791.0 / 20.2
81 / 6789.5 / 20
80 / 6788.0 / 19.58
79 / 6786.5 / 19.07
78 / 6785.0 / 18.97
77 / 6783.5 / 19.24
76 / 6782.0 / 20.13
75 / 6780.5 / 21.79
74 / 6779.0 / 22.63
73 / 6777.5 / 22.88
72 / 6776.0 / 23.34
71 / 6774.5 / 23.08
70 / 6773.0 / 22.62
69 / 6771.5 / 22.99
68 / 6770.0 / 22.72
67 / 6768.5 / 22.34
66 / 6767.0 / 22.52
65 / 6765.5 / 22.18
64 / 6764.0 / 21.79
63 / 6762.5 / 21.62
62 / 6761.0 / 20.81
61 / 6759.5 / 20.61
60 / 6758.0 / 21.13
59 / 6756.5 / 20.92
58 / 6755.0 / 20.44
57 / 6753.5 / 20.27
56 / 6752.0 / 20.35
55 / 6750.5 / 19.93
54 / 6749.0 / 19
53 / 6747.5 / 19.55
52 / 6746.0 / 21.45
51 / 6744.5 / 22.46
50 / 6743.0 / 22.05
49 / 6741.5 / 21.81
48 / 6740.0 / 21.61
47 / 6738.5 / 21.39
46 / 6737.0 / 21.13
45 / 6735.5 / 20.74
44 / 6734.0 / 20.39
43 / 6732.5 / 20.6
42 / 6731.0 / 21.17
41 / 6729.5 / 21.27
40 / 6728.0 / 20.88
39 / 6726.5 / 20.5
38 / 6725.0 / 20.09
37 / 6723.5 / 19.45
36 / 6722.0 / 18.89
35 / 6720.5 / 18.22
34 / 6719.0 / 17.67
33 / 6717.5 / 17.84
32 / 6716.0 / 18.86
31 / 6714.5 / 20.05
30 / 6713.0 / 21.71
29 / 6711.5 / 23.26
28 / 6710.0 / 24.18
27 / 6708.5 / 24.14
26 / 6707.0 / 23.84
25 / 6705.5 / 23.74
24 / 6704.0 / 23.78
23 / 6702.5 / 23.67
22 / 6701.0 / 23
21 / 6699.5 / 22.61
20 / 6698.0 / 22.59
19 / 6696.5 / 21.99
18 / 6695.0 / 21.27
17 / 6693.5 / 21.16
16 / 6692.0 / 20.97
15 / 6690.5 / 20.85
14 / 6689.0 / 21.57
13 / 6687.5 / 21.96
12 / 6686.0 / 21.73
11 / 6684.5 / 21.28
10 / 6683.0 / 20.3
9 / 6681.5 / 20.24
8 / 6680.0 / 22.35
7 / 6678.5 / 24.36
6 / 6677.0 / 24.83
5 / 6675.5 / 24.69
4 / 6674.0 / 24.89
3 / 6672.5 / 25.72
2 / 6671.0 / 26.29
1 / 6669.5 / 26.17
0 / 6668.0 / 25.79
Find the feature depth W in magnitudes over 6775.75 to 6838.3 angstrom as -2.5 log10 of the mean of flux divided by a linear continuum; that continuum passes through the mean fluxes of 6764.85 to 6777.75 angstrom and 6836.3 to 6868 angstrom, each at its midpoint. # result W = 0.06 mag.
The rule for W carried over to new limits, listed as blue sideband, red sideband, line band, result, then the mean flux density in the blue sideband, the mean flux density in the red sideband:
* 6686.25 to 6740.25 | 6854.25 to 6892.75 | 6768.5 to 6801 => 0.04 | 21.3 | 22.7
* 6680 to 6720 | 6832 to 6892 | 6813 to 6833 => 0.04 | 21.7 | 22.5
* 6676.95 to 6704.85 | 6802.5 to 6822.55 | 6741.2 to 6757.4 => 0.05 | 22.1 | 21.4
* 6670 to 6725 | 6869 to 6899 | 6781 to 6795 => 0.16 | 22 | 23.9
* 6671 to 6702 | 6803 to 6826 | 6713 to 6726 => 0.17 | 22.5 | 21.4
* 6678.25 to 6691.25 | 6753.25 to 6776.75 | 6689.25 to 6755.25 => 0.03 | 21.5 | 21.9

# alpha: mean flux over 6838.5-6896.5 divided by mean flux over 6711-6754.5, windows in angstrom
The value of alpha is 1.12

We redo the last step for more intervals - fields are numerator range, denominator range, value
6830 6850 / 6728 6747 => 1.05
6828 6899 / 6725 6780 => 1.06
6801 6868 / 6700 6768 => 1.03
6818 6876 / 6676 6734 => 1.02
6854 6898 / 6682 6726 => 1.08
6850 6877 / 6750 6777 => 1.00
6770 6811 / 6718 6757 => 1.04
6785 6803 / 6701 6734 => 0.97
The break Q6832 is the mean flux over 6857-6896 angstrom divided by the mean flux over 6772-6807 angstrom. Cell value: 1.1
